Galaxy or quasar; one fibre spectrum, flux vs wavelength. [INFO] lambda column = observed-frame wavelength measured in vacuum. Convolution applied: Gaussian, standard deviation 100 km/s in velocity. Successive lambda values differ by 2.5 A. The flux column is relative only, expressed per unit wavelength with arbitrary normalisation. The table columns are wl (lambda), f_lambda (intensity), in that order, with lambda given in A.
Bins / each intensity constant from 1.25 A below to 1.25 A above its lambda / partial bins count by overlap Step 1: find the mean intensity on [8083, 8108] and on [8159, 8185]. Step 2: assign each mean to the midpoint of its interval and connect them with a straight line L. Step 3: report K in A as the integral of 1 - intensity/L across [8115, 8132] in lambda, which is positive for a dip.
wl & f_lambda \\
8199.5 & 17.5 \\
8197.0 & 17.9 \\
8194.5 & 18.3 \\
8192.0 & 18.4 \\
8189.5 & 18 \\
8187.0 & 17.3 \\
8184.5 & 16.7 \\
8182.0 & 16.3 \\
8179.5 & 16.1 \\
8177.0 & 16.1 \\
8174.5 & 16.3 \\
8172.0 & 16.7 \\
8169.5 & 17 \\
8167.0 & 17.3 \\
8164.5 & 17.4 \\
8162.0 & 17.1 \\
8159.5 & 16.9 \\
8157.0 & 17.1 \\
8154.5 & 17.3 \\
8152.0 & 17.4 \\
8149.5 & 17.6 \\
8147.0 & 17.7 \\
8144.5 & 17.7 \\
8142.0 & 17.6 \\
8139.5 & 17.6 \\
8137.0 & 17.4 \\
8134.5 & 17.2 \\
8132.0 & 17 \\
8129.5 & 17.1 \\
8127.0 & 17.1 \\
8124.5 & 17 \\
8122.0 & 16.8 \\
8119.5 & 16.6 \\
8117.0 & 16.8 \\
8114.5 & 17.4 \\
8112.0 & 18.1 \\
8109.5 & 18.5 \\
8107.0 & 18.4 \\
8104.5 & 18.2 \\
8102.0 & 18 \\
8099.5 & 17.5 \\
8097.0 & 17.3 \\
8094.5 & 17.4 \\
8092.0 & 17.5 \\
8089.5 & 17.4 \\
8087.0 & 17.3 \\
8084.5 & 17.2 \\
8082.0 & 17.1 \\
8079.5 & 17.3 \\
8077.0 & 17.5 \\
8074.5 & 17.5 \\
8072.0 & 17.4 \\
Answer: 0.34 A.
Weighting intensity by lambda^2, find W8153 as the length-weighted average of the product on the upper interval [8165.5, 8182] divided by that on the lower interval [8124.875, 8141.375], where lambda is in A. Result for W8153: 0.97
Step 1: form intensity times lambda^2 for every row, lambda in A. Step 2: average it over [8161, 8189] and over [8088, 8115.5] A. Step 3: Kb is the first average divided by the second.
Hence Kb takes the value 0.96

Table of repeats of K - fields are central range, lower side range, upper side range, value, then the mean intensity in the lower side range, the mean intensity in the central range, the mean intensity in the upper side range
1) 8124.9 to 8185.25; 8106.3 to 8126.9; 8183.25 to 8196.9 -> 1.8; 17.4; 17.1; 17.8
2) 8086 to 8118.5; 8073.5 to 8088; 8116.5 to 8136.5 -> -1.0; 17.3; 17.7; 17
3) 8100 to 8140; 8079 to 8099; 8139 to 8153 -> 0.1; 17.3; 17.4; 17.6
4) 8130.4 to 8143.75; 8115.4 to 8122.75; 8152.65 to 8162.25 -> -0.3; 16.8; 17.4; 17.1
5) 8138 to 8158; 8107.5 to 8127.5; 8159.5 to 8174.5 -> -0.4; 17.3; 17.5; 17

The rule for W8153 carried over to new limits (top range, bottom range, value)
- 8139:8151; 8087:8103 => 1.02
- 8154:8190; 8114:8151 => 0.99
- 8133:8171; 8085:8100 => 1.01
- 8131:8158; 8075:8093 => 1.02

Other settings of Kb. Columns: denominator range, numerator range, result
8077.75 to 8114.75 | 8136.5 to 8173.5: 1.00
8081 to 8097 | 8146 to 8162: 1.02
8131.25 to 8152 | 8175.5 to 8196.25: 0.99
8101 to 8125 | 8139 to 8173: 0.99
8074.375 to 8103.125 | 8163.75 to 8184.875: 0.98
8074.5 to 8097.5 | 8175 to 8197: 1.01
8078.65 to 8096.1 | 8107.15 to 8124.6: 1.01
